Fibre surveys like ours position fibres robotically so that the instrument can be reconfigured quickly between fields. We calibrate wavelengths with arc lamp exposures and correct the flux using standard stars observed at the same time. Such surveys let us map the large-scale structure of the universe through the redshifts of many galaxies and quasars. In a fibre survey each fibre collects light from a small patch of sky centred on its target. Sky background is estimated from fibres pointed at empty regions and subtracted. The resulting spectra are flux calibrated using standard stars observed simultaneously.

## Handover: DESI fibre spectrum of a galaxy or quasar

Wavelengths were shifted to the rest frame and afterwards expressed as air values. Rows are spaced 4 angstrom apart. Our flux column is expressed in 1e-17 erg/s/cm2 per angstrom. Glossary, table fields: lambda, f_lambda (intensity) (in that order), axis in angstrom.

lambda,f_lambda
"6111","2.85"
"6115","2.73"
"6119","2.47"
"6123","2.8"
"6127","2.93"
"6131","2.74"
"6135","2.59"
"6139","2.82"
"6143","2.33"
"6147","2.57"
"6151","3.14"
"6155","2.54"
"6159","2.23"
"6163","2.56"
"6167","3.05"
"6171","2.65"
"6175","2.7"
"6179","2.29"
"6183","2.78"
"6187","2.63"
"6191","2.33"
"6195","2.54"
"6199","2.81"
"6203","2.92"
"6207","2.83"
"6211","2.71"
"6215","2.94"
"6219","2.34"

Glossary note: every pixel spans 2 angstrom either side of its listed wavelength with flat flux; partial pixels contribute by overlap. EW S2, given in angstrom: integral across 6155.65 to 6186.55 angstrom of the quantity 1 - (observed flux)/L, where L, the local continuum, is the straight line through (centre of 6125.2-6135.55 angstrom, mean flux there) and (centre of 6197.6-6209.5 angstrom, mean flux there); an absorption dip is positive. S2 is 2.3 angstrom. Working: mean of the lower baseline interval 2.77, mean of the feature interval 2.61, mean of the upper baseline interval 2.85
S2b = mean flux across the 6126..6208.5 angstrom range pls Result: 2.66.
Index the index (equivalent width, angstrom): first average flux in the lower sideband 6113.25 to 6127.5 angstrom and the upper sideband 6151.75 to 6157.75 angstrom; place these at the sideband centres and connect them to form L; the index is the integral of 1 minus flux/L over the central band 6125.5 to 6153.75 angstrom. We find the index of -0.6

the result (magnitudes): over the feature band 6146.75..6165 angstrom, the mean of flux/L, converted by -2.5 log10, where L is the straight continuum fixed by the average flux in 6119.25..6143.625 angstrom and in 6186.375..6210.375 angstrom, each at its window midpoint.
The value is 0.03 mag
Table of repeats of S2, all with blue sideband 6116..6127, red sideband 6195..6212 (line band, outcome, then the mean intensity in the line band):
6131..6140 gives 0.0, 2.7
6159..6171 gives 0.3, 2.68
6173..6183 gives 0.8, 2.55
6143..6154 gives 0.0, 2.73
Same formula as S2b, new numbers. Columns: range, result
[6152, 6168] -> 2.6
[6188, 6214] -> 2.7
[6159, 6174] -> 2.68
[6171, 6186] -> 2.6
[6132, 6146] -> 2.59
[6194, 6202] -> 2.72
